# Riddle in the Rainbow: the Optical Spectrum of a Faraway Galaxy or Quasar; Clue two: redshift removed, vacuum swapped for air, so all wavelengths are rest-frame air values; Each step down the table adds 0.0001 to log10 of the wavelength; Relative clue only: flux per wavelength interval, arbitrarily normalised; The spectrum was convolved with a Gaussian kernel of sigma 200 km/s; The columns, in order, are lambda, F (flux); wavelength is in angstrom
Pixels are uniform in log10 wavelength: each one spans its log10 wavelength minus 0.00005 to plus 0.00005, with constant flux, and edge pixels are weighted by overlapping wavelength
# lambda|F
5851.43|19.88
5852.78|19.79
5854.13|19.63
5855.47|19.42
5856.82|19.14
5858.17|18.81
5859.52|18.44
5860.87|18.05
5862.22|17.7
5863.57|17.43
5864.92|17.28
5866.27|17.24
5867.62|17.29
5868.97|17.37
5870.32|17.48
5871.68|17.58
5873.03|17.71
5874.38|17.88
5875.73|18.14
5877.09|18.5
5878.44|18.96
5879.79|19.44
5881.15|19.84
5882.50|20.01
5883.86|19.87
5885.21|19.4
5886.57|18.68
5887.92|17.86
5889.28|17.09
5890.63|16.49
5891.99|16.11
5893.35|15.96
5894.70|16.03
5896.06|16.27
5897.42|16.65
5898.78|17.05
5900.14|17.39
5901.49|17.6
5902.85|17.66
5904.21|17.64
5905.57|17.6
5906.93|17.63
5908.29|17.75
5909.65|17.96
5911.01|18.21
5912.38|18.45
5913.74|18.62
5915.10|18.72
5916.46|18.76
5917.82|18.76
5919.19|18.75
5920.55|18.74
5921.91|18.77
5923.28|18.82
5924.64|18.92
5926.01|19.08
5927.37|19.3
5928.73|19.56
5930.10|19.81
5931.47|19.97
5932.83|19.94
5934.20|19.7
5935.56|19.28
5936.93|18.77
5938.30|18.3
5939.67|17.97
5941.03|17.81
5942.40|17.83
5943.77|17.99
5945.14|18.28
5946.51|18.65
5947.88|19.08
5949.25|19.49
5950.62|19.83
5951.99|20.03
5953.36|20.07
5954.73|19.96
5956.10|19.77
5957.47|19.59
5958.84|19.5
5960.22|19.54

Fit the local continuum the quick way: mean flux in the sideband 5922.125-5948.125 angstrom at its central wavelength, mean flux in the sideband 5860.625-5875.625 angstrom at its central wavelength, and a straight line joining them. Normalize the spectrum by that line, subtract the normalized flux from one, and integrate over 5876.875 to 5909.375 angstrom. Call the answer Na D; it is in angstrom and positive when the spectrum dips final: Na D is 0.44 angstrom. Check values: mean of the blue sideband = 17.6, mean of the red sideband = 18.9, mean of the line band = 17.8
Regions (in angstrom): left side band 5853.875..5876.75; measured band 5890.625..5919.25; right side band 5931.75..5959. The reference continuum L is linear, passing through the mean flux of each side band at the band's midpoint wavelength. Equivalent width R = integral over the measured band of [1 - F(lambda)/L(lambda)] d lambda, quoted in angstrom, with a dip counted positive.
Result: 1.56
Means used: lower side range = 18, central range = 17.5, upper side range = 19.1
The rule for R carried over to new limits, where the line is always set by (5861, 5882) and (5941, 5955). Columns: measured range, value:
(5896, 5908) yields 0.7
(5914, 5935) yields -0.5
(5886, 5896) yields 0.8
